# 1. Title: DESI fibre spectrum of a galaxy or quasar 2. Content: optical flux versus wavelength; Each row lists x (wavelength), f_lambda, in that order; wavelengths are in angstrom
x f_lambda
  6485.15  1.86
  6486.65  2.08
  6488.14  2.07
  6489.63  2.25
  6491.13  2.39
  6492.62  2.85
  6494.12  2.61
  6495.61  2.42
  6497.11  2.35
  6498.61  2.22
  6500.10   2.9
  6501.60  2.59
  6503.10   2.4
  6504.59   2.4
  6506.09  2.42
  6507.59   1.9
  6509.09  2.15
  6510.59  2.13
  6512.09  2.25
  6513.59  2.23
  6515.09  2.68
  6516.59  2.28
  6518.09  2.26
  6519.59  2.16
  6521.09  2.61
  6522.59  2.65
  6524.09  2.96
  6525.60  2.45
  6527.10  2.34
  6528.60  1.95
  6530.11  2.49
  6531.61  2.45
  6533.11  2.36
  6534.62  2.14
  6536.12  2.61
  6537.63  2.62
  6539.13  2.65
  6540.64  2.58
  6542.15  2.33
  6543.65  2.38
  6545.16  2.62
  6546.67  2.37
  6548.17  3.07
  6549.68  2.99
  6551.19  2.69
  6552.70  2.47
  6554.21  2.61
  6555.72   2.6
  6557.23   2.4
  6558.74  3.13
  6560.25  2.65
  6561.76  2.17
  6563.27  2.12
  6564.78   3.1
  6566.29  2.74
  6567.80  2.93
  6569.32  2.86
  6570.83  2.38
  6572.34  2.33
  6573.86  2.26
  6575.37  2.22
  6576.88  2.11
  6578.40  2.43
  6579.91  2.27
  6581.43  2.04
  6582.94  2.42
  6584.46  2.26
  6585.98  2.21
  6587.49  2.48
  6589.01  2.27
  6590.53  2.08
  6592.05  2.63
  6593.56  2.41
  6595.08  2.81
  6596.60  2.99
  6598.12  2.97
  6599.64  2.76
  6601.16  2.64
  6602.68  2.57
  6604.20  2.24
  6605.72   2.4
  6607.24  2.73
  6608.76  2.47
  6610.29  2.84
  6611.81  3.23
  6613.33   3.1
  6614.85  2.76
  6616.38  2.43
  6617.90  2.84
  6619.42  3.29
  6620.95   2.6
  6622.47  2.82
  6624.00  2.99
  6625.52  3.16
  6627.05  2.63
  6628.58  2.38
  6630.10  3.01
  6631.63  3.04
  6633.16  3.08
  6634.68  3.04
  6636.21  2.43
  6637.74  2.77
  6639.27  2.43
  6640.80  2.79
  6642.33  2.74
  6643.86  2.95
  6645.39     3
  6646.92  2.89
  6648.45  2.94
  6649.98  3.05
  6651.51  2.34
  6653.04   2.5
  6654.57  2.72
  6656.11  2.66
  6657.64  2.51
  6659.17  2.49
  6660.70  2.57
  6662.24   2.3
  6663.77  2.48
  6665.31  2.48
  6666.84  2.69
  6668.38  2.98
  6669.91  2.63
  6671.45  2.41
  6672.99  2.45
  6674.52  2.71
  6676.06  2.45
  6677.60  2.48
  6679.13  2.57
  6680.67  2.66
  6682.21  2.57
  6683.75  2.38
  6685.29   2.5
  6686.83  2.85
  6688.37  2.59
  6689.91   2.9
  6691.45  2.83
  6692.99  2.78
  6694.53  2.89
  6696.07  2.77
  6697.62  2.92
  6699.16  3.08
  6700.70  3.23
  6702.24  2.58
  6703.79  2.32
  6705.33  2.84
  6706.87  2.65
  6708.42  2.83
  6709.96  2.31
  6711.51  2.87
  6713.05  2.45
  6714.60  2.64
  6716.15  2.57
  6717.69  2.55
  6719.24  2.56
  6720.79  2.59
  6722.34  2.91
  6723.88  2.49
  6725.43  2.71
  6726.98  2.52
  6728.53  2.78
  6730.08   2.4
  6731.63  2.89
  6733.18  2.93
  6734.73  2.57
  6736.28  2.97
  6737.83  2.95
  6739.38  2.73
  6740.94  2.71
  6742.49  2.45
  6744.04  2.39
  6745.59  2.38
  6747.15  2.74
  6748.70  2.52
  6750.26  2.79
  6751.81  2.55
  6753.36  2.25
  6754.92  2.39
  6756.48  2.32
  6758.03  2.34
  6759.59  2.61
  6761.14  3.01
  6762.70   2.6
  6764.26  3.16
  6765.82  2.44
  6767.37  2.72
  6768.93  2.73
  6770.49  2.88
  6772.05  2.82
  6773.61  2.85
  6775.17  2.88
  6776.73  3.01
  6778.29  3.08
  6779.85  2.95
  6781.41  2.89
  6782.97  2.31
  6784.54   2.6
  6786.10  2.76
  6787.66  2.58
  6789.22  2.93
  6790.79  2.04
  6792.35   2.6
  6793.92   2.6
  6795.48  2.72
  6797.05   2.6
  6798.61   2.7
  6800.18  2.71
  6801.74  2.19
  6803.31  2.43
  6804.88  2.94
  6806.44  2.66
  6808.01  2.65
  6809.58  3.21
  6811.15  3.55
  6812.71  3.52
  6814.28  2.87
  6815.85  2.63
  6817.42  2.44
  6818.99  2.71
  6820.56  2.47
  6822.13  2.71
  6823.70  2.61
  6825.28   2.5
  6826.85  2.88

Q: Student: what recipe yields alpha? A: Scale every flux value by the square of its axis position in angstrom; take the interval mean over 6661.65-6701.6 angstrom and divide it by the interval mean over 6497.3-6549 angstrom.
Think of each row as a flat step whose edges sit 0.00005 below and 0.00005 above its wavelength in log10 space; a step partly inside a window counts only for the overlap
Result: 1.16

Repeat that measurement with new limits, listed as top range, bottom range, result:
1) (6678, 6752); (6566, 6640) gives 1.05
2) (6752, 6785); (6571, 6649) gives 1.07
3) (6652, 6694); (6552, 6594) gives 1.09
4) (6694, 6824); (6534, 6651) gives 1.07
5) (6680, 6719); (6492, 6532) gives 1.19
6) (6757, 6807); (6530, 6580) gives 1.14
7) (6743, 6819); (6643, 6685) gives 1.07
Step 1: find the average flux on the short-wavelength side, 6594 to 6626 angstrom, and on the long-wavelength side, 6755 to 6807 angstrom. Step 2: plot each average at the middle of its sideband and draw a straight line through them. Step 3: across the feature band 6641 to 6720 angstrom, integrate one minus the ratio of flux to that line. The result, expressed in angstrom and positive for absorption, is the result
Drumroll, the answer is 2.1 angstrom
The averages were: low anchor 2.79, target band 2.67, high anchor 2.68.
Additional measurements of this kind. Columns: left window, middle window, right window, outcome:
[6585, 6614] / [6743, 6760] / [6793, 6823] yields 1.5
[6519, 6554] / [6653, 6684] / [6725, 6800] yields 0.6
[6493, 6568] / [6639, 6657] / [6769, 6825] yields -1.1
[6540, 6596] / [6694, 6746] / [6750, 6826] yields -1.0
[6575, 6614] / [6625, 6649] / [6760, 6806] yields -2.4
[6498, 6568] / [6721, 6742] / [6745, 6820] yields -0.5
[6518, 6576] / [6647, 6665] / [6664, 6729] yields 0.2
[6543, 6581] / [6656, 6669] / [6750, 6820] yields 0.3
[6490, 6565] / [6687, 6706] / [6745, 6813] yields -1.3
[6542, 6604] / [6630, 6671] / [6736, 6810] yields -2.1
